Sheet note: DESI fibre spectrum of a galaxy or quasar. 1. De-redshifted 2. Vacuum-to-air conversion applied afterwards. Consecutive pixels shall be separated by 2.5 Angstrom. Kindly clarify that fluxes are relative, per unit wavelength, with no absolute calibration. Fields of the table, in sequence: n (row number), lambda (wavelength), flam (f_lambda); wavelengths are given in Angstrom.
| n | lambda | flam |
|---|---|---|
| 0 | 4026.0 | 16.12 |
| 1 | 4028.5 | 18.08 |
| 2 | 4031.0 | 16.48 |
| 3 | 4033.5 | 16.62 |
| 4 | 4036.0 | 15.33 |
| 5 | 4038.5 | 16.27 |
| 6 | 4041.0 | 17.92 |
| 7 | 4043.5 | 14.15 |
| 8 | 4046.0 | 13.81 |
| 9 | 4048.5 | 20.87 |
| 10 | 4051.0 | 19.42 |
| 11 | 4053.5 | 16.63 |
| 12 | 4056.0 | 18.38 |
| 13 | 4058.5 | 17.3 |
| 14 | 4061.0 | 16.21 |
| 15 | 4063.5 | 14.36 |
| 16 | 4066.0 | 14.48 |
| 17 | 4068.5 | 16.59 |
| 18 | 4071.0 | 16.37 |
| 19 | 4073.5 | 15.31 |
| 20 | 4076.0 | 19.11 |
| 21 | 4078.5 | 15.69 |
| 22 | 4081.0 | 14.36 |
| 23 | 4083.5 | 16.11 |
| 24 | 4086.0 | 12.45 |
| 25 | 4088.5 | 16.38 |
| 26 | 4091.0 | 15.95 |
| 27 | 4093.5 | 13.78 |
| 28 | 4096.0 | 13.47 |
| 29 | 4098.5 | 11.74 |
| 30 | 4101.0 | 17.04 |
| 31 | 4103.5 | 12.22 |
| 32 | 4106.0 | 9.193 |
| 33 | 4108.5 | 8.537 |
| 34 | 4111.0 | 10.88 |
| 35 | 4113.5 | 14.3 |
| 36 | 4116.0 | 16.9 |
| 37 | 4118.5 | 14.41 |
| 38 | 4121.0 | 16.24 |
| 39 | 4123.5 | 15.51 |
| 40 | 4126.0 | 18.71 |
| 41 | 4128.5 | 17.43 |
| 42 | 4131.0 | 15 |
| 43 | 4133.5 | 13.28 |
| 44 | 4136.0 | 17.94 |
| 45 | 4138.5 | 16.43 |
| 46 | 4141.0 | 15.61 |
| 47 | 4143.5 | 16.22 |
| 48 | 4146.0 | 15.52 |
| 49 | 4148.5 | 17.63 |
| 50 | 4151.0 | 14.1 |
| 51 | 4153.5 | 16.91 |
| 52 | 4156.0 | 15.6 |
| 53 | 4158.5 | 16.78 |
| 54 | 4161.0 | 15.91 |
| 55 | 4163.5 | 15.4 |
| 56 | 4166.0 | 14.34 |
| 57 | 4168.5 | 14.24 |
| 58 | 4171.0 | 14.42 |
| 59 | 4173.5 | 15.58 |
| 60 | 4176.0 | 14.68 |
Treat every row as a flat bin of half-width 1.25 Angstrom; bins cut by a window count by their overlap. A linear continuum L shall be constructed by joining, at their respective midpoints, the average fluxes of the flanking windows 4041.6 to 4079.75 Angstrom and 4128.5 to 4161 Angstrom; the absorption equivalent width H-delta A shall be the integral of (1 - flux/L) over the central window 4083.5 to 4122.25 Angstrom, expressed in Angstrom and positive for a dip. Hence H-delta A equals 6.3 Angstrom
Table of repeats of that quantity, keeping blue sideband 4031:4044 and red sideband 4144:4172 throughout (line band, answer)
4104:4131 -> 2.7 Angstrom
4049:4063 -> -1.3 Angstrom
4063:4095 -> 1.0 Angstrom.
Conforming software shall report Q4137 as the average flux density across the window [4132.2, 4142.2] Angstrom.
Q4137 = 15.8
